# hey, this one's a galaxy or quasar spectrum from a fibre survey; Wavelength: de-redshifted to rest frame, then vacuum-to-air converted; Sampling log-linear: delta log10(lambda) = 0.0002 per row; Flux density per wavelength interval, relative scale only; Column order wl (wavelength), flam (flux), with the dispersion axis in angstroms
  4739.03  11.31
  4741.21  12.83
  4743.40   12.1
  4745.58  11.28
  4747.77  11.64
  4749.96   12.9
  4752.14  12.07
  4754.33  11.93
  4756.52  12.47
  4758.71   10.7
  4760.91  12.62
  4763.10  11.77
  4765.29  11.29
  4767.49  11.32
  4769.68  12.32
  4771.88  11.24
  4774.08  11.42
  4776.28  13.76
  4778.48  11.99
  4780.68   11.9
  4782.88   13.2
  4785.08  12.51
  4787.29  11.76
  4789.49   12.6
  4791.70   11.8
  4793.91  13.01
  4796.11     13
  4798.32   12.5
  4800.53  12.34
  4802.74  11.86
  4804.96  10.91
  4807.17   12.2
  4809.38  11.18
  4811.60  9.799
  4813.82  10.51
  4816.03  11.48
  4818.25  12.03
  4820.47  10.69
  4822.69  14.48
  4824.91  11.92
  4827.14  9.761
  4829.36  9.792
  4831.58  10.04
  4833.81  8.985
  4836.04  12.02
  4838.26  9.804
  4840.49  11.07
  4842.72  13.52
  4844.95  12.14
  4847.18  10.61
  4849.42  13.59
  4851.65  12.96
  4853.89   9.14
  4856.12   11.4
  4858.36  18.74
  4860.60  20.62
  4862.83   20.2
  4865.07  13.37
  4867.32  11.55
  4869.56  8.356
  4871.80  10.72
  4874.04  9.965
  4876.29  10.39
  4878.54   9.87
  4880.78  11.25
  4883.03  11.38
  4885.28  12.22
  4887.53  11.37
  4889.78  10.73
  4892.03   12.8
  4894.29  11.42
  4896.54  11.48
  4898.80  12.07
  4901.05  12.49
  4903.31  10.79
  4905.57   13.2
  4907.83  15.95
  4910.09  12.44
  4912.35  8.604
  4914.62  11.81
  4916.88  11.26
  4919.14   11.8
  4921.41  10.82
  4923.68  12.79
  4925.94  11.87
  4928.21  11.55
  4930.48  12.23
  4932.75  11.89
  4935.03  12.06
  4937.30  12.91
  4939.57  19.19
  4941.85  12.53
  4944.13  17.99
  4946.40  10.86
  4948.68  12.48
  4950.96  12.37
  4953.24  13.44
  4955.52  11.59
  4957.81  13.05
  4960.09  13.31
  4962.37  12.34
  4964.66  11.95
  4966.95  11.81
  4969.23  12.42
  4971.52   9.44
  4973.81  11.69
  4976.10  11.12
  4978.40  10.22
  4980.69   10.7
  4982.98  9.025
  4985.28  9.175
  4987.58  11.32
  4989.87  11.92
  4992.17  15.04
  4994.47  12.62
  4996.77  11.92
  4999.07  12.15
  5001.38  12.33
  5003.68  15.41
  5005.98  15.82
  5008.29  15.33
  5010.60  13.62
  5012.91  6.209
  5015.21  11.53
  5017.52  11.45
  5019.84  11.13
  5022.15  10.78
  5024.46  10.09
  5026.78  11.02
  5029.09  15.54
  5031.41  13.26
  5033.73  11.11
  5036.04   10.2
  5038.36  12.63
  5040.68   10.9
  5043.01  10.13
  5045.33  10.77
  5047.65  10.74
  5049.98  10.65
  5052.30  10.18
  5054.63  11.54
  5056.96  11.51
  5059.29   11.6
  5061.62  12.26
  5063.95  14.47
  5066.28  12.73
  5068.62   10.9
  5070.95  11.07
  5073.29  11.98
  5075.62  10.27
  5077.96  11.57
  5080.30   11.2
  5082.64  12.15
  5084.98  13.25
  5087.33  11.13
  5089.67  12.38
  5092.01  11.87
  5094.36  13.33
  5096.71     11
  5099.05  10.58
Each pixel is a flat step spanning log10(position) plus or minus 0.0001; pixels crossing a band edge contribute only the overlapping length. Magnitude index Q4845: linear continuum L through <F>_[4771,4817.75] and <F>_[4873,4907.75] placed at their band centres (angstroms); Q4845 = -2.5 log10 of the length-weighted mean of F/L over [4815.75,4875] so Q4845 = -0.041 mag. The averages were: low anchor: 12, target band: 12.2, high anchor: 11.6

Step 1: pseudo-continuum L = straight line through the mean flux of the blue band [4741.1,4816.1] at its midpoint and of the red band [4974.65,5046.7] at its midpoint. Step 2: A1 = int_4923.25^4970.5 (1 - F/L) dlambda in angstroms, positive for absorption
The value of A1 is -4.30 angstroms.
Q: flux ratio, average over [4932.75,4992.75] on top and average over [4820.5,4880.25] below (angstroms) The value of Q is 1.0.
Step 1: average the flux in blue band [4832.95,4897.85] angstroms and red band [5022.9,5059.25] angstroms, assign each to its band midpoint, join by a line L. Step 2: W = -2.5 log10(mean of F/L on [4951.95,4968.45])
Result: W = -0.07 mag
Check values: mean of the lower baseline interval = 12.1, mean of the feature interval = 12.5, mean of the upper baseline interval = 11.4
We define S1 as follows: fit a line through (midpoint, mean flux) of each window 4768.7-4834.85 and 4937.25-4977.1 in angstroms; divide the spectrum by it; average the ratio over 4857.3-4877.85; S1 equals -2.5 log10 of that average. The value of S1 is -0.13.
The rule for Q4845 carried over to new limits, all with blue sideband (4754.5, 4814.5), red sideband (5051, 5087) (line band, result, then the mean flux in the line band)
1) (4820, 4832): 0.07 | 11.2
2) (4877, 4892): 0.06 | 11.2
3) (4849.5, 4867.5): -0.24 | 14.8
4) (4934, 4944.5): -0.24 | 14.7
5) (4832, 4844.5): 0.08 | 11.1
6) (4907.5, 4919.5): 0.01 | 11.7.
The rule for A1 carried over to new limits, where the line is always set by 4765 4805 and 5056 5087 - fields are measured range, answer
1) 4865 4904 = 2.93 angstroms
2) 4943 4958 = -1.36 angstroms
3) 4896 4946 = -2.33 angstroms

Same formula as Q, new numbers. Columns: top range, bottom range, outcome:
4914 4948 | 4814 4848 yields 1.14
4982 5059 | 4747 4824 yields 0.98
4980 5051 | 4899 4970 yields 0.94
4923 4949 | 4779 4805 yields 1.07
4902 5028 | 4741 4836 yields 1.03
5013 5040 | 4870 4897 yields 1.04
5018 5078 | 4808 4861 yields 0.97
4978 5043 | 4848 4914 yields 0.96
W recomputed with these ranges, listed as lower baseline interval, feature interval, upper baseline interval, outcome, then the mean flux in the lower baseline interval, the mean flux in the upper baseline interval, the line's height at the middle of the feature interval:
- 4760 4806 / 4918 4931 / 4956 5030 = 0.01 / 12.1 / 11.9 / 12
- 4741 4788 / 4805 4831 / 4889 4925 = 0.07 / 12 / 11.9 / 12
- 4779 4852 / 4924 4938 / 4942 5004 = -0.01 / 11.7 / 12.1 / 12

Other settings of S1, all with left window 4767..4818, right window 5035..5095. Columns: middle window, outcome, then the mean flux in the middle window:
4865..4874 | 0.12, 10.6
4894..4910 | -0.07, 12.5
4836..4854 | 0.01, 11.8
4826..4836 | 0.20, 9.9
